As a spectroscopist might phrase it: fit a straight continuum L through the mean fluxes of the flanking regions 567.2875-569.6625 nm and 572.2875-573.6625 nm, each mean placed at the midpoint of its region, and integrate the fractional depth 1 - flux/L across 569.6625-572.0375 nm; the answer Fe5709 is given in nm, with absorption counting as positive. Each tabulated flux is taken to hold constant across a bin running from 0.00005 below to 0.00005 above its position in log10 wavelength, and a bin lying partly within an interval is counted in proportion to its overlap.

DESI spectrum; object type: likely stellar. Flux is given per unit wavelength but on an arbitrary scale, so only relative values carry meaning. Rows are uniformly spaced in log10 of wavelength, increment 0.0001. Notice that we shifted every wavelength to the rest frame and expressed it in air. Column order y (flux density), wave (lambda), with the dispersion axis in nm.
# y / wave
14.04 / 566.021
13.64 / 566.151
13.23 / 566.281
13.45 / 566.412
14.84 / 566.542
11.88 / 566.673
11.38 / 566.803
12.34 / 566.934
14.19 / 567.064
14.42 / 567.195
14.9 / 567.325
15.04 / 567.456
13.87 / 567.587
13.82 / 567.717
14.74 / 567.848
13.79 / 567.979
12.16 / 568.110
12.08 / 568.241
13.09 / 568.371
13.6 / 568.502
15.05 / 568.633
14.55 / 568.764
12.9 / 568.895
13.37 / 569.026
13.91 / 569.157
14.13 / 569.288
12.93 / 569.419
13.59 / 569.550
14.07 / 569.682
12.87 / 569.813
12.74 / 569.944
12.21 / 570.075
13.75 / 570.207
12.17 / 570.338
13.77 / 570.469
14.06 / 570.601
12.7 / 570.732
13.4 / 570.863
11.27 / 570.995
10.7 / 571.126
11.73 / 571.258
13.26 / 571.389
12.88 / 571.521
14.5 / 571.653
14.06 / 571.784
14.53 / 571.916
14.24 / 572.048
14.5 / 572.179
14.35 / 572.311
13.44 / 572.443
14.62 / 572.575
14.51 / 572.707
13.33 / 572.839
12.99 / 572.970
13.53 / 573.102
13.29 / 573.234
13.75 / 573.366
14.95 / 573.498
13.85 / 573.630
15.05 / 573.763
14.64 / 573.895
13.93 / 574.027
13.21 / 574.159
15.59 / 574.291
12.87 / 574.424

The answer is 0.13 nm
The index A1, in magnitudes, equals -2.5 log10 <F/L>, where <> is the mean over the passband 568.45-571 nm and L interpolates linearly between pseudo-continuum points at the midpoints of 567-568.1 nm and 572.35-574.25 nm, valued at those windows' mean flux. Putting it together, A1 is 0.06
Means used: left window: 14.2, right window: 14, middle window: 13.4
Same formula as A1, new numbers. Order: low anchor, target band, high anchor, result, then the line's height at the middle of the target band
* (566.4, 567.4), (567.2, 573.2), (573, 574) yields 0.02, 13.8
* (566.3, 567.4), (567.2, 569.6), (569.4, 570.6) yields -0.04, 13.3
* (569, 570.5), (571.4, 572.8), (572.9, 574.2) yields -0.03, 13.7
